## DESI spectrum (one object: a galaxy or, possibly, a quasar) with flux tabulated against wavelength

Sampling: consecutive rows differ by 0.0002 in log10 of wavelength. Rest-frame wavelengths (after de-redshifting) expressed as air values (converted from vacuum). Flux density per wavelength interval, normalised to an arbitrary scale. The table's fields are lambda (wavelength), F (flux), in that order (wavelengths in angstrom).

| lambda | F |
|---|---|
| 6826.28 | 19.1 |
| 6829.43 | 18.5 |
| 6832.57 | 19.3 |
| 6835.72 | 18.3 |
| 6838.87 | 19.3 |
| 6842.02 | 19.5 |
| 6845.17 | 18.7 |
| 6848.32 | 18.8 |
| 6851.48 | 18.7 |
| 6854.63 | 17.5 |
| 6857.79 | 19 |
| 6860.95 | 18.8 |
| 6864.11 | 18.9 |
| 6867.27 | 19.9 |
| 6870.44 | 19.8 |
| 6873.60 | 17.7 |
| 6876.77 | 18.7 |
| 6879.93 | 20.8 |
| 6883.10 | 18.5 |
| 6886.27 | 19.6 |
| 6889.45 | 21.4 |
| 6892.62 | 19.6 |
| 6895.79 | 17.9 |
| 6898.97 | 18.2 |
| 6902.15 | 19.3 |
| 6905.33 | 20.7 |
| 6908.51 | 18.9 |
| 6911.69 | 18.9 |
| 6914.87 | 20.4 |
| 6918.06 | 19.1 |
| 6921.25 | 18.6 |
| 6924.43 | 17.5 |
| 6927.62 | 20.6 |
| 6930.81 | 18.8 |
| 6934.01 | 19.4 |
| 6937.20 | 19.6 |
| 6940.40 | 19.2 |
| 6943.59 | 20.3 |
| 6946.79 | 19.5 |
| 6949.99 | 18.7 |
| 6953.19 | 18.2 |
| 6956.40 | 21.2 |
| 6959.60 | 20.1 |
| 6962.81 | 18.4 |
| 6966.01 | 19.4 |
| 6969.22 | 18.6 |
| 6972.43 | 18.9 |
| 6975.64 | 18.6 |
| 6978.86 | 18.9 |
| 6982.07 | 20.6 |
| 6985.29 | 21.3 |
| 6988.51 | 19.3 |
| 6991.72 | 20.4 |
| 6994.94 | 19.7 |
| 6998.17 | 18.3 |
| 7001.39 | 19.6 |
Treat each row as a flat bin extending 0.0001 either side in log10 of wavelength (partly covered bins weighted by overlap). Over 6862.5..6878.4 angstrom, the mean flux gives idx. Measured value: 19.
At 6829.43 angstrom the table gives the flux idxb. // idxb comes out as 18.5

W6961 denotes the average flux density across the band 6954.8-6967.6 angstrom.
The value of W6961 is 19.8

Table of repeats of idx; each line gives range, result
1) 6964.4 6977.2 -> 18.9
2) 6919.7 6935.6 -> 19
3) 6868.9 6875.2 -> 18.7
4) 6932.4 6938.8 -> 19.5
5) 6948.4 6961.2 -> 19.5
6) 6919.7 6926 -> 18.1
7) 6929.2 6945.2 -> 19.5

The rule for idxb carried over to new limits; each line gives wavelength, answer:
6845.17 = 18.7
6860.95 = 18.8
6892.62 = 19.6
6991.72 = 20.4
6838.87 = 19.3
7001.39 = 19.6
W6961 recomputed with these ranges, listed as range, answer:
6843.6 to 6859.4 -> 18.5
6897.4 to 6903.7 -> 18.7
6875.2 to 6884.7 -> 19.3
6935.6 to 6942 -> 19.4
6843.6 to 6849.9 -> 18.8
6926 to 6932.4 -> 19.7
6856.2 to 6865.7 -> 18.9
